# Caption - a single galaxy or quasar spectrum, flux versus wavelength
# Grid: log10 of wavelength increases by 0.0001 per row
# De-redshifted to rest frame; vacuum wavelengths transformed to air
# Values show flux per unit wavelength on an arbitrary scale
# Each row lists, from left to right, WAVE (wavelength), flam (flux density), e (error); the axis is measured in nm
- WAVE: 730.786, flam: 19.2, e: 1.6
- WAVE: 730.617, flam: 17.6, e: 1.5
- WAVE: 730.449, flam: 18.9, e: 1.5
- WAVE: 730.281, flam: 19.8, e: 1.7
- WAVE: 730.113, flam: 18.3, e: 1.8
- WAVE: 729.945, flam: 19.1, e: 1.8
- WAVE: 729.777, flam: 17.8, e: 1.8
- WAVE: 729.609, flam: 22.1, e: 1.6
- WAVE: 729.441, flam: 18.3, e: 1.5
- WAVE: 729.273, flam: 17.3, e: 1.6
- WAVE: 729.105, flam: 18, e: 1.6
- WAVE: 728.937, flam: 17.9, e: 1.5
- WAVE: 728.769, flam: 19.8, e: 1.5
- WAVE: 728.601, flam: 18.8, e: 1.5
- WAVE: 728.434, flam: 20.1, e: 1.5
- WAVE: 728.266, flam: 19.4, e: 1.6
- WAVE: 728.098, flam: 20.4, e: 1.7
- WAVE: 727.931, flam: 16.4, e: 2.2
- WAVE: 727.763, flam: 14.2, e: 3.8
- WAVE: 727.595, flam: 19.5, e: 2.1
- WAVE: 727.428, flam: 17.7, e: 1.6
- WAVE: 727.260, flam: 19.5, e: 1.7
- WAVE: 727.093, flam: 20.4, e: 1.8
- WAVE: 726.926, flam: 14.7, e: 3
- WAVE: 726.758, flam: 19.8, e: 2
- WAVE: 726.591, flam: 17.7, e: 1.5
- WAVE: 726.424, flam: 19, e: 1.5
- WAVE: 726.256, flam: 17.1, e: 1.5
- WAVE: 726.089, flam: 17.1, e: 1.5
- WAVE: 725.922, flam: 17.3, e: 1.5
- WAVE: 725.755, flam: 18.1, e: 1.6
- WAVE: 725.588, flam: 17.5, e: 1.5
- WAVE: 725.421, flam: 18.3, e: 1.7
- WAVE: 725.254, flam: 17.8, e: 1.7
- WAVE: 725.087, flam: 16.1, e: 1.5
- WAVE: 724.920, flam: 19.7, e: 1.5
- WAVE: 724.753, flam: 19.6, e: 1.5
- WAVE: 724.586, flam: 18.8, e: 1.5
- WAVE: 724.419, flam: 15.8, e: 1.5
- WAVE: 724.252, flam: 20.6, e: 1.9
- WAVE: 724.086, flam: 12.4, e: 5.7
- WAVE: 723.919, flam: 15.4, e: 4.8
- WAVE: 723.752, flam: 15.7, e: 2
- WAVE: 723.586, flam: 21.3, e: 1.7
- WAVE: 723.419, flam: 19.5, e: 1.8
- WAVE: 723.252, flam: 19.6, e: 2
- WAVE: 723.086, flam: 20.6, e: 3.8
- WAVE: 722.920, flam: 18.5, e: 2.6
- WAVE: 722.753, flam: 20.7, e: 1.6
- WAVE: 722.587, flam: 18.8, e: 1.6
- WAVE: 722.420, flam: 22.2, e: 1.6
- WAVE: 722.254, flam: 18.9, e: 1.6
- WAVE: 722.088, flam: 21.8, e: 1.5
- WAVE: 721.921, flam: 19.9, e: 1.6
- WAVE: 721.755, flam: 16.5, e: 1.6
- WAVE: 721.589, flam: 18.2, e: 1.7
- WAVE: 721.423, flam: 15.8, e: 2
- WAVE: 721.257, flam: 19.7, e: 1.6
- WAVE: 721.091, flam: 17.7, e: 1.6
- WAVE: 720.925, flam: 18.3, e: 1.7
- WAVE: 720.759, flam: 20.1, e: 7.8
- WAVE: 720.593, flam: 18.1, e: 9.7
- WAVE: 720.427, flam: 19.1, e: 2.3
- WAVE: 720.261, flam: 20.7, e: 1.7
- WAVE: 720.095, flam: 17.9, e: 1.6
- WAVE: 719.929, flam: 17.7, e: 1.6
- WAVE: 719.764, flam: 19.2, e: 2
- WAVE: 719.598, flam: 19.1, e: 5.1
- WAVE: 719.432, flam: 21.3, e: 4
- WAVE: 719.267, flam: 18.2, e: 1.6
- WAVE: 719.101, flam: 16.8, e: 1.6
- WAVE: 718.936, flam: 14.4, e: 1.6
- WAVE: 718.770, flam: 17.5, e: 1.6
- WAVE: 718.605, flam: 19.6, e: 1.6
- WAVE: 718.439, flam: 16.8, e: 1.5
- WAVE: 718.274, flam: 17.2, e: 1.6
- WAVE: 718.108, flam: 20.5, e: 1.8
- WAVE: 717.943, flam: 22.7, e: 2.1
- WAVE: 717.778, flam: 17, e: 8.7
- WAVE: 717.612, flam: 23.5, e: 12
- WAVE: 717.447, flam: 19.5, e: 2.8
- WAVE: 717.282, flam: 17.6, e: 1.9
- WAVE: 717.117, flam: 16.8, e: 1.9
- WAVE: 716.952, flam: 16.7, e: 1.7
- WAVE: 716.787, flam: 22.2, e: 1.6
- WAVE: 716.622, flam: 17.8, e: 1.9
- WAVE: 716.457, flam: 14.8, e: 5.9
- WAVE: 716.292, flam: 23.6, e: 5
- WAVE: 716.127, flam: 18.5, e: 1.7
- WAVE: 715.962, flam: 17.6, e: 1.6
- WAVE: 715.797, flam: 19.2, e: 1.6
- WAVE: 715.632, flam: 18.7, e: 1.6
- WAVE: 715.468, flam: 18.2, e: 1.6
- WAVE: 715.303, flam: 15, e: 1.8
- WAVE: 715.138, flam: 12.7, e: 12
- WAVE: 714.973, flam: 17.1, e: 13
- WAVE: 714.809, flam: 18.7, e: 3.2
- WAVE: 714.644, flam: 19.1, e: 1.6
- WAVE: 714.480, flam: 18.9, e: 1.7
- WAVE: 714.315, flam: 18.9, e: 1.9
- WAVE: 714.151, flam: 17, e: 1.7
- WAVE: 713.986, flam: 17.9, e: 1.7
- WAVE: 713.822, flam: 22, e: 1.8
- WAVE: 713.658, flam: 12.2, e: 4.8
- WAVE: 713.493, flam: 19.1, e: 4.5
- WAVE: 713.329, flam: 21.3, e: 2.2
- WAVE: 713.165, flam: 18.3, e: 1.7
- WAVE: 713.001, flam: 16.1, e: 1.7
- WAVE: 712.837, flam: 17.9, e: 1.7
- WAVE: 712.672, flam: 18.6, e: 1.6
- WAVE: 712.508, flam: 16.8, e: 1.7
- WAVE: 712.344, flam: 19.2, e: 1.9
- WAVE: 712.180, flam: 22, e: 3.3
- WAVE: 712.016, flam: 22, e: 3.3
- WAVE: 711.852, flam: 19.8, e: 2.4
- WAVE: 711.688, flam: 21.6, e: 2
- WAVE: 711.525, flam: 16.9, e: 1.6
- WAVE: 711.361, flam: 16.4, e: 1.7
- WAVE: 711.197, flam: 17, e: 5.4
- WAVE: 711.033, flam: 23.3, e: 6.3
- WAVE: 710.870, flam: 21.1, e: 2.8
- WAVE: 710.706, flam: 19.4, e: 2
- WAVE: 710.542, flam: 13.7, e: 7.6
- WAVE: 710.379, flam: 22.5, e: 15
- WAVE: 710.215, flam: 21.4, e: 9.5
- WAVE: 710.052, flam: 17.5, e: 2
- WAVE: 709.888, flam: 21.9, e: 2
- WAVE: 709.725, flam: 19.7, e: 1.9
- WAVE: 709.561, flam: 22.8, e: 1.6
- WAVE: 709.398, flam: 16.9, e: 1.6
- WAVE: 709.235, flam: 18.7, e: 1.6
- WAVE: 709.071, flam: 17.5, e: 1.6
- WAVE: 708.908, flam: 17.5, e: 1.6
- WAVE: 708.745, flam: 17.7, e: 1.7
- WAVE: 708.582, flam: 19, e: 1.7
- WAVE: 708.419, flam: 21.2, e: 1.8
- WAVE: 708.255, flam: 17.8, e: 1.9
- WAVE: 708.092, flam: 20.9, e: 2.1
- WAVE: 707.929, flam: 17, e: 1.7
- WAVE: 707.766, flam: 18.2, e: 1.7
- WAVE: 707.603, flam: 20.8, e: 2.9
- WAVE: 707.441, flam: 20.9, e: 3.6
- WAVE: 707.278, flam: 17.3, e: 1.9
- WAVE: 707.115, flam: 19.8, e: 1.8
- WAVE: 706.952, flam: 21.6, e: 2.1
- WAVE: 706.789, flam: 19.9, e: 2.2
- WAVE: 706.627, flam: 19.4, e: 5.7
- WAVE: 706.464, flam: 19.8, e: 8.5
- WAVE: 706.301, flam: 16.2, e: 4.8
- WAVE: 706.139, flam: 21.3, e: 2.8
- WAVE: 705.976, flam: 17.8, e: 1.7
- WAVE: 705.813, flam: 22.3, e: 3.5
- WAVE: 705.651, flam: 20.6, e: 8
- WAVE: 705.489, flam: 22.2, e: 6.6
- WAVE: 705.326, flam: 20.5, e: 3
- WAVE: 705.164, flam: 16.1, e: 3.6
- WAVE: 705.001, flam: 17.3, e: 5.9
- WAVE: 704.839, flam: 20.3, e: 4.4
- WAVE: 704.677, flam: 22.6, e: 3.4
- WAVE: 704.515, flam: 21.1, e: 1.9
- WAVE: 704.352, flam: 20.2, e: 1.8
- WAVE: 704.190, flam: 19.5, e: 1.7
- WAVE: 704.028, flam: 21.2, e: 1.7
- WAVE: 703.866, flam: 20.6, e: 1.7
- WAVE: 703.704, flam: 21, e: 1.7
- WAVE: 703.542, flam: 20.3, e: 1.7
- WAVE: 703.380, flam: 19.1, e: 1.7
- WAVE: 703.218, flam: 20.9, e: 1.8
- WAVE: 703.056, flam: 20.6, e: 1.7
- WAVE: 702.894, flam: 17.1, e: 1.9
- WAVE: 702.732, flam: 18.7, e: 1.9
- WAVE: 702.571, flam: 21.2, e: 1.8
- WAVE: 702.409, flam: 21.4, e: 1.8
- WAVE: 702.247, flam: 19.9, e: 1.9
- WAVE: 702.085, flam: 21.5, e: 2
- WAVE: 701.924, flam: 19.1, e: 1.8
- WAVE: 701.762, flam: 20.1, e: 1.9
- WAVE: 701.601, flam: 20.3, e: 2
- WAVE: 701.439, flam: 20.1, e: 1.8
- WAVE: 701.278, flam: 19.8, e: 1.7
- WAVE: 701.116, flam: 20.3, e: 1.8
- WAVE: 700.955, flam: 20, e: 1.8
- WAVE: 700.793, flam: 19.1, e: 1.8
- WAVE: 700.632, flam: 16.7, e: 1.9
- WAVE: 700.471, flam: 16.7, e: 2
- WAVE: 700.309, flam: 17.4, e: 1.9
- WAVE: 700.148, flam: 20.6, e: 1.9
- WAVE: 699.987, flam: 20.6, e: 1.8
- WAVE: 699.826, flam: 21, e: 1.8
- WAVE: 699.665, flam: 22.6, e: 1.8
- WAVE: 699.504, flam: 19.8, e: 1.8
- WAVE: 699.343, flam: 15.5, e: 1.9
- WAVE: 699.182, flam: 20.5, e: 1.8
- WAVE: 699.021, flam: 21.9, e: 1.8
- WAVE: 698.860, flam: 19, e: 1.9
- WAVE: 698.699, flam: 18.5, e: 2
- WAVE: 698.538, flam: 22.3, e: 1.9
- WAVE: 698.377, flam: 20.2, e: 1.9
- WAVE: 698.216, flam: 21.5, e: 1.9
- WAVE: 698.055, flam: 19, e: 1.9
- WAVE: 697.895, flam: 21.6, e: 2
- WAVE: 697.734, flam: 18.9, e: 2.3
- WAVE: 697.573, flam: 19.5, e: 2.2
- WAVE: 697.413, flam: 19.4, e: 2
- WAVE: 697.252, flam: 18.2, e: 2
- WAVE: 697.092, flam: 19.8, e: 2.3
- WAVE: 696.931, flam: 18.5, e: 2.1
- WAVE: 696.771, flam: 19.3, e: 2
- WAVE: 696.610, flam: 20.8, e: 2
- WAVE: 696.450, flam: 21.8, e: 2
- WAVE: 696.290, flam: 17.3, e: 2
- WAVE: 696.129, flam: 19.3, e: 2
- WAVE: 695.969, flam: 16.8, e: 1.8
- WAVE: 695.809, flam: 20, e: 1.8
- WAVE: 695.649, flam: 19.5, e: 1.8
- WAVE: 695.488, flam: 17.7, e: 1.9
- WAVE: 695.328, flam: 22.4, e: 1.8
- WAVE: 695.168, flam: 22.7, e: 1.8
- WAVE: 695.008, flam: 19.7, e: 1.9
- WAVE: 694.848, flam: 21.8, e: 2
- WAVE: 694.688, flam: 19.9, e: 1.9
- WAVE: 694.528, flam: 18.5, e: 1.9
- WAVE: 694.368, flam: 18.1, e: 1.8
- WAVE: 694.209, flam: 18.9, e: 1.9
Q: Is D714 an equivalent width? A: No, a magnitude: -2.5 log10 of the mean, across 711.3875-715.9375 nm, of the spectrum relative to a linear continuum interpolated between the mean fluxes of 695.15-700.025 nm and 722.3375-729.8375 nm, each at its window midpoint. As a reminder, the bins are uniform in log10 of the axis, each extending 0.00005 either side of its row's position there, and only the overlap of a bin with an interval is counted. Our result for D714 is 0.04 mag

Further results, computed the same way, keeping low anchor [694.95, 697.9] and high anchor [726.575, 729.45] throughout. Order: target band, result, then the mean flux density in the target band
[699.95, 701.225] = 0.03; 18.9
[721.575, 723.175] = -0.06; 19.7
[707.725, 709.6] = 0.02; 18.7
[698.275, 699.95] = -0.04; 20.2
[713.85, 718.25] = 0.02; 18.5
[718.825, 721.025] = 0.01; 18.5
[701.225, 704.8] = -0.05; 20.3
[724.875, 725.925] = 0.04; 17.8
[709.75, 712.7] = -0.03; 19.5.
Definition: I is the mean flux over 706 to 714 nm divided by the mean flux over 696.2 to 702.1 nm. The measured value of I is 1.0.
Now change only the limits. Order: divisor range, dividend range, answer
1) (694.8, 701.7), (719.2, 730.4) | 0.94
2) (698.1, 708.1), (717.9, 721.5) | 0.93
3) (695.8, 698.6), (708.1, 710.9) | 0.98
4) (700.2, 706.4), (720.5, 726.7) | 0.93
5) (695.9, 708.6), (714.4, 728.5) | 0.93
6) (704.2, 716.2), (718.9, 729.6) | 0.97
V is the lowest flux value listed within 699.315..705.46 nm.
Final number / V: 15.5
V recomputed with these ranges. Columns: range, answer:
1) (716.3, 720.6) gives 14.4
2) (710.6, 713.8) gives 12.2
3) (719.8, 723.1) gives 15.8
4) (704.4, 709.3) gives 16.1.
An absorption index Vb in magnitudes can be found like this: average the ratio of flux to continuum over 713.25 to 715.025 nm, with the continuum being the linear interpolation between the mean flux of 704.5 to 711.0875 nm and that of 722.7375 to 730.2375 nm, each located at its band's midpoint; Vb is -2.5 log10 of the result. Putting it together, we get 0.04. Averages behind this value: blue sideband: 19.6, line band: 18.4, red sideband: 18.3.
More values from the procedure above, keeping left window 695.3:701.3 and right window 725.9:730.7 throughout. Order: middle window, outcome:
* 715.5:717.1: 0.01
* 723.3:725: 0.04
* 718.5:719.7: 0.04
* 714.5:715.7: 0.11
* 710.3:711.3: -0.02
